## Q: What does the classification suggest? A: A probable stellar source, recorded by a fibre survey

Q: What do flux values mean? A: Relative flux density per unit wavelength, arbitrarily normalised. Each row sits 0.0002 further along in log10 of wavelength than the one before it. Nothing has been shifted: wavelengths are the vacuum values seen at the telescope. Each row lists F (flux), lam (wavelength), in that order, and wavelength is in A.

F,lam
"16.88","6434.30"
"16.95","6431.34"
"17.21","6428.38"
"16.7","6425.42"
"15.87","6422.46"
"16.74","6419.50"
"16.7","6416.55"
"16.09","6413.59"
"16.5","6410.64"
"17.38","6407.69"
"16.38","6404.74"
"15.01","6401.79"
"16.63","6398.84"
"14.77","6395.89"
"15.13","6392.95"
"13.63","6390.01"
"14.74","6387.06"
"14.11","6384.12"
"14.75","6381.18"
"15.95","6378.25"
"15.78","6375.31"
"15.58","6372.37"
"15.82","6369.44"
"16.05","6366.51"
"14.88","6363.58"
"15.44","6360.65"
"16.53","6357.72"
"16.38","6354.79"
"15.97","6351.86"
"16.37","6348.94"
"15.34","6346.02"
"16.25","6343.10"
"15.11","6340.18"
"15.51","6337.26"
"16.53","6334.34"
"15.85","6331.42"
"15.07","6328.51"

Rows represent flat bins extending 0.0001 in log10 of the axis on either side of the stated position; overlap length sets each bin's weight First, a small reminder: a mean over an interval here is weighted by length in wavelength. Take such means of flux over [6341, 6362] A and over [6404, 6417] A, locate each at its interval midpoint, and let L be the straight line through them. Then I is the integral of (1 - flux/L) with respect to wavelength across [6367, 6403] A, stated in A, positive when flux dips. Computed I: 2.58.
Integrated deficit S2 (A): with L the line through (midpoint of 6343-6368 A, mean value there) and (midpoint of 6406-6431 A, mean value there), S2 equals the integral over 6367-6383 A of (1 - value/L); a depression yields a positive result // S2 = 0.6 A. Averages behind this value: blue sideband 15.9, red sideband 16.7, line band 15.6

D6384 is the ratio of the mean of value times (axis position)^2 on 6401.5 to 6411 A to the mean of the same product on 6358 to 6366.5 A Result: 1.1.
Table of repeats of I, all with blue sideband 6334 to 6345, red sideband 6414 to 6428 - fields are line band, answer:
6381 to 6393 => 1.4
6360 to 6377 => 0.5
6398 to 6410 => 0.0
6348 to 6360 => -0.3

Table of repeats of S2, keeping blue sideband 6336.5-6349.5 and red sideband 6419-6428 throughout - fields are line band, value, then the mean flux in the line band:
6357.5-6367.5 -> 0.2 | 15.6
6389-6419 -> 0.8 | 15.9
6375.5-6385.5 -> 0.6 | 15.1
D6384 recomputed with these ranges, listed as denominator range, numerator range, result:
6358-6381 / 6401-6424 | 1.06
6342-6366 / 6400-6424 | 1.05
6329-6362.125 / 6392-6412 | 1.02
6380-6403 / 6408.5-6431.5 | 1.13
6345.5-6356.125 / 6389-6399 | 0.94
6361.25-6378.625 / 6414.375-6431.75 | 1.08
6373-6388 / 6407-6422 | 1.11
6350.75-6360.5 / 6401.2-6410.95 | 1.03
